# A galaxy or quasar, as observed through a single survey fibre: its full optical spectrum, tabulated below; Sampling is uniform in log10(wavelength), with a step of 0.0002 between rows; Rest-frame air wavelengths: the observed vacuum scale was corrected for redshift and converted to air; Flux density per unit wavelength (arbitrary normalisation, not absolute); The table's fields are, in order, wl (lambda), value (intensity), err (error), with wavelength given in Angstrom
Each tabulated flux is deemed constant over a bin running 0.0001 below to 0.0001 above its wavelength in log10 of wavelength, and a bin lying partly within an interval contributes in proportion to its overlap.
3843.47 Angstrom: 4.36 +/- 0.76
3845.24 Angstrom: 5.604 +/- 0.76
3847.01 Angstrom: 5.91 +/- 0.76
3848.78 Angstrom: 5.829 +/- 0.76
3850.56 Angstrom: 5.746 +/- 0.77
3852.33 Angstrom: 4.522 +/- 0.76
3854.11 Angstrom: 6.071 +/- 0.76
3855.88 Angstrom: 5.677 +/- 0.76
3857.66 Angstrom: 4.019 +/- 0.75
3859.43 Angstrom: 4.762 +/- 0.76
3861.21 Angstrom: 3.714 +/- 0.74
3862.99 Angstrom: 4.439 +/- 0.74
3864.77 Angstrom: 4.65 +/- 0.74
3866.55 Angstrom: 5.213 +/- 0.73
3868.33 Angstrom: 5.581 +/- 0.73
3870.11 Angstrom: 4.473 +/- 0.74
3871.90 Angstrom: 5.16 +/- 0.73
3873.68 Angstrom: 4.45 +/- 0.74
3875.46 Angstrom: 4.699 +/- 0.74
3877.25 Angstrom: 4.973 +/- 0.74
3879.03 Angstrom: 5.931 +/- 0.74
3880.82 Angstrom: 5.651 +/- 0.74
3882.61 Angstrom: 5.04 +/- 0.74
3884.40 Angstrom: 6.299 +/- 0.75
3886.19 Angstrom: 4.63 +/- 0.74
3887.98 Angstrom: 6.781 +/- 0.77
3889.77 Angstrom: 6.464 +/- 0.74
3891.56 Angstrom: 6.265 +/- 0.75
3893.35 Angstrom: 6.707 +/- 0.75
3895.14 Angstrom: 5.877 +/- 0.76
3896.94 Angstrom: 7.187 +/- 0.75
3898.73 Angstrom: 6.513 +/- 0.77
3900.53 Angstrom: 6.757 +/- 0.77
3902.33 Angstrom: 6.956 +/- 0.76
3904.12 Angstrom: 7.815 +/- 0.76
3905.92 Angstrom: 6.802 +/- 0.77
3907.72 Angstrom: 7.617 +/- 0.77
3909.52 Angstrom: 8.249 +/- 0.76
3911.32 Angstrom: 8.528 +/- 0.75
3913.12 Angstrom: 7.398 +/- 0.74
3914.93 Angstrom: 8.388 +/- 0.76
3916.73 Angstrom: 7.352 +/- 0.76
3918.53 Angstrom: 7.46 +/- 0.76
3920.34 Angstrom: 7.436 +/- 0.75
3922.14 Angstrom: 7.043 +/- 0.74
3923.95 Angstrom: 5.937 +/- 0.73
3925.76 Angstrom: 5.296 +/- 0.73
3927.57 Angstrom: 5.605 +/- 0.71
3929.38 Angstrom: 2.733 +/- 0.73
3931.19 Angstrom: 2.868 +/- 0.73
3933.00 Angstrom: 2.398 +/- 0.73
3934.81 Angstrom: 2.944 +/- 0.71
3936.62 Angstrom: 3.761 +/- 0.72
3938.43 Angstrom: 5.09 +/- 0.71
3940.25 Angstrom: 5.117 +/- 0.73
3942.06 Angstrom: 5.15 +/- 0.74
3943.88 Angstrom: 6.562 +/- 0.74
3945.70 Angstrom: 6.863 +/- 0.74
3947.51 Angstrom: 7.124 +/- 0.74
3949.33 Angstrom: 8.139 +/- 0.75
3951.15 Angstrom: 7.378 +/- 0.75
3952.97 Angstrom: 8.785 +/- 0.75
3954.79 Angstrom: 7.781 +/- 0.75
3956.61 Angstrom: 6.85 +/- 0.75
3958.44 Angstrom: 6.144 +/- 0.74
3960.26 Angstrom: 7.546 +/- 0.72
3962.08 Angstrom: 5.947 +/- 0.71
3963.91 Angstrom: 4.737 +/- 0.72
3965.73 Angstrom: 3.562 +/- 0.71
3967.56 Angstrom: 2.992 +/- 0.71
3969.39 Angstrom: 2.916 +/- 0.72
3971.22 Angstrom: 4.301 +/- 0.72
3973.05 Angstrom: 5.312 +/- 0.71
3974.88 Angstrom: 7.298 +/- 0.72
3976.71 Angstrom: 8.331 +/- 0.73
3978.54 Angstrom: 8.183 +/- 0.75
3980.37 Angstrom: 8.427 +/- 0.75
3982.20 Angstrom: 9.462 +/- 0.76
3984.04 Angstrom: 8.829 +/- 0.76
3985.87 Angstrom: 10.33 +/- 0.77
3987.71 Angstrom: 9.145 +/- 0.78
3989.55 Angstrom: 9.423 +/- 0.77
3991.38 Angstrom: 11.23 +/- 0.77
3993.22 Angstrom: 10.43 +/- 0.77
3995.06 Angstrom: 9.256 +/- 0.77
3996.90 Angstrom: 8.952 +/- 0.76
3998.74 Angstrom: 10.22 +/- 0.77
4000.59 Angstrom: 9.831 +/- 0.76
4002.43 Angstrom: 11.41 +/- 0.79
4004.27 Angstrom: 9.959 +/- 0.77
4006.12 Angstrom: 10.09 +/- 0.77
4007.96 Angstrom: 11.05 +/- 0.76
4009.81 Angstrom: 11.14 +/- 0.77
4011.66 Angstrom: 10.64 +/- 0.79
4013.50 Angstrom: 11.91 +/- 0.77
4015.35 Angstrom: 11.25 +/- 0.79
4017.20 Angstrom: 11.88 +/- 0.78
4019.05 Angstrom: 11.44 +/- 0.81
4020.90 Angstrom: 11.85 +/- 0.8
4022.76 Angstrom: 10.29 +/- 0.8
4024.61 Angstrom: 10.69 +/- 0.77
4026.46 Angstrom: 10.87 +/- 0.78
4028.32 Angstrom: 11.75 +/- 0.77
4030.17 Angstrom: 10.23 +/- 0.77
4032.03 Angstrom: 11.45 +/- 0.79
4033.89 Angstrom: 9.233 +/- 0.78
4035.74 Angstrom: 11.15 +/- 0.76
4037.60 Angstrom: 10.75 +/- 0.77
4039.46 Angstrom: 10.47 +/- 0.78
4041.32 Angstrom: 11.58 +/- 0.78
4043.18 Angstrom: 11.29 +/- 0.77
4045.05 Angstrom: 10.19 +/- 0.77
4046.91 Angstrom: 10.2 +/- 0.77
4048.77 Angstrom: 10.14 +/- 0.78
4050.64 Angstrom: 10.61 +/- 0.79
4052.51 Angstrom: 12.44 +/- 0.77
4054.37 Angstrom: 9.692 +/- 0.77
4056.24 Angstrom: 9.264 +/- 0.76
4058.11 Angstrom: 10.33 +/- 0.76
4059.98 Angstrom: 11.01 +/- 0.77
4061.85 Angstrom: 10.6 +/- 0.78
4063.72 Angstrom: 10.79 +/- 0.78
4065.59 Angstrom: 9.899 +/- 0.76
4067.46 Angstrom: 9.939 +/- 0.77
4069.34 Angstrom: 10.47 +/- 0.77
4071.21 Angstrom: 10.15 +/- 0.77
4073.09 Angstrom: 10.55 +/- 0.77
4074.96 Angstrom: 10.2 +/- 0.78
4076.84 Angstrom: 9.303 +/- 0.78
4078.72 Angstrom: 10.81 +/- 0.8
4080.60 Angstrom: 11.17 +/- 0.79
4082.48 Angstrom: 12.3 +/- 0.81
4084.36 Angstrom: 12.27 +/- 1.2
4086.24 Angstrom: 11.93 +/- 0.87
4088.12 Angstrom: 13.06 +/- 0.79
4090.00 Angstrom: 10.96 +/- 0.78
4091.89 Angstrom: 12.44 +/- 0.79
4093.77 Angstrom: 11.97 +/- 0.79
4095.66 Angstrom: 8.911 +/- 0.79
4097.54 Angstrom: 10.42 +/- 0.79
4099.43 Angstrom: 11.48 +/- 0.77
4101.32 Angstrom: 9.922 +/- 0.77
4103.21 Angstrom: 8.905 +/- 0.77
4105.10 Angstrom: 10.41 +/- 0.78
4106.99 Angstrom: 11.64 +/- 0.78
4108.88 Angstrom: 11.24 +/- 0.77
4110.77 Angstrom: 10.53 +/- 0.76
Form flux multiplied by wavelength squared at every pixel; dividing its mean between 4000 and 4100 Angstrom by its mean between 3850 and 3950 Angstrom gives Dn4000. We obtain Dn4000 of 2.02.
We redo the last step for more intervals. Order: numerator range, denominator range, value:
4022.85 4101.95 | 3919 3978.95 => 2.00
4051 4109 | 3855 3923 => 1.93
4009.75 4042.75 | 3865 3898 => 2.11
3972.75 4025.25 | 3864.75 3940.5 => 1.79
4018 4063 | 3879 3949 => 1.87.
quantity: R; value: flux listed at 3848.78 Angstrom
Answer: 5.829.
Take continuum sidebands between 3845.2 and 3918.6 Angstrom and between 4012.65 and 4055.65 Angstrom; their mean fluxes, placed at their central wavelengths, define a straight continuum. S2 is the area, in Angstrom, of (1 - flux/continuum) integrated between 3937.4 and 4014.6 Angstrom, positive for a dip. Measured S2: 10.0 Angstrom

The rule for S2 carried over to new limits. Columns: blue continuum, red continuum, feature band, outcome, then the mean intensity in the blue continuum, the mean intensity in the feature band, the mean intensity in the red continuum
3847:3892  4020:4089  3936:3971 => 8.25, 5.25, 5.9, 10.8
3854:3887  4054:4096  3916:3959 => 6.30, 5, 5.9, 10.8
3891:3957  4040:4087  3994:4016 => -3.90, 6.39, 10.5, 10.7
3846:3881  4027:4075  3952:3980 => 6.81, 5.06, 6.09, 10.6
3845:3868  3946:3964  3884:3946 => 1.16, 5.09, 6.13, 7.14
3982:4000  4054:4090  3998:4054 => -3.79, 9.74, 10.9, 10.7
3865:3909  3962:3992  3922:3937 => 5.38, 6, 4.16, 7.08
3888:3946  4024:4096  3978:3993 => -1.90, 6.16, 9.46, 10.8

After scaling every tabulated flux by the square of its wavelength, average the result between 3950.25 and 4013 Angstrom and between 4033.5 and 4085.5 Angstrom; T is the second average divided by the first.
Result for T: 1.34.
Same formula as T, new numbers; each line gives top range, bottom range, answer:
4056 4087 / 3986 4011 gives 1.09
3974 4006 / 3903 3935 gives 1.56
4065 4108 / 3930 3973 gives 2.14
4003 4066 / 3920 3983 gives 1.91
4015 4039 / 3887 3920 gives 1.63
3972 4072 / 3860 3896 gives 2.06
